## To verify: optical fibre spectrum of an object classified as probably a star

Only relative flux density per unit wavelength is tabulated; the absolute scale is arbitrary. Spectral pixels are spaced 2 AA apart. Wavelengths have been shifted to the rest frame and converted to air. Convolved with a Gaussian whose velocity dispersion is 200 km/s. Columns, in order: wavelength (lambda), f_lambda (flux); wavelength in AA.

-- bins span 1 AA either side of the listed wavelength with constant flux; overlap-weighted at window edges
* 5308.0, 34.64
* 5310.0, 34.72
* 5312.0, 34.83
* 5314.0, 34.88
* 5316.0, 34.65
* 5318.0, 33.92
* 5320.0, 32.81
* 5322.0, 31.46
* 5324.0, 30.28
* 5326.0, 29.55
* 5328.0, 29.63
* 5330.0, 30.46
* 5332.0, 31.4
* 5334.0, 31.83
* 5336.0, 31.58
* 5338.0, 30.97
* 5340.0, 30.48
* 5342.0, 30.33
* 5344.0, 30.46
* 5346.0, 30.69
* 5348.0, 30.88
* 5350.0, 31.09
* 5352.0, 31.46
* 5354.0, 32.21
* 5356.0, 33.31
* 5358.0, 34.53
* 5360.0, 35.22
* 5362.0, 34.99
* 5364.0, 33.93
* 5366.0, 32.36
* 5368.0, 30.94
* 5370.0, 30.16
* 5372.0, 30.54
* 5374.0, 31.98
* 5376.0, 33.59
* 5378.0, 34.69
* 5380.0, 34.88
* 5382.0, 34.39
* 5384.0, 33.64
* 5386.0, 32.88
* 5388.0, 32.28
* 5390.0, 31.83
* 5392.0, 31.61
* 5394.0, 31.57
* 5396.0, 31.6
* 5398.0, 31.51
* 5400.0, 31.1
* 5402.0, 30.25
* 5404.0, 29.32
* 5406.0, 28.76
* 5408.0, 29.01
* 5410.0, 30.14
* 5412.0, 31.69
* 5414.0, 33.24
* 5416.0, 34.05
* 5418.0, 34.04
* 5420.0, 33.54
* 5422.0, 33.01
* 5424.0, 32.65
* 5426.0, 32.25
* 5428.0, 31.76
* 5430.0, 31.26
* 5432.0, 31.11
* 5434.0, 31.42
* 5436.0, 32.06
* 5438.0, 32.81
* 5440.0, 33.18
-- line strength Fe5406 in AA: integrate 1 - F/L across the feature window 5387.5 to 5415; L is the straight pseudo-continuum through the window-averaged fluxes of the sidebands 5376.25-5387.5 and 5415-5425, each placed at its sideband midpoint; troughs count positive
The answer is 2.2 AA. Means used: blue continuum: 34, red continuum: 33.5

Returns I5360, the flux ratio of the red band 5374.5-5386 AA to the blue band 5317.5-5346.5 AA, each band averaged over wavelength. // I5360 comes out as 1.10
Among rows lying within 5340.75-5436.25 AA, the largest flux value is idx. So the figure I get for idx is 35.22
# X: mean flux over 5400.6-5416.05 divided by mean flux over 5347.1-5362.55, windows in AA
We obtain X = 0.9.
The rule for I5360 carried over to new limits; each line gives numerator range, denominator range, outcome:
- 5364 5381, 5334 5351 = 1.05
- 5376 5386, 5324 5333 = 1.13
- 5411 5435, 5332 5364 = 1.01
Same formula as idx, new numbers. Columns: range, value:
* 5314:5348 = 34.88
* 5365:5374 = 32.36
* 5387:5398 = 32.28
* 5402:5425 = 34.05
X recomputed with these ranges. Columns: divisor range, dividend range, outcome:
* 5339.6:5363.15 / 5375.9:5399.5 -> 1.02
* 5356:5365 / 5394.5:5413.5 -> 0.88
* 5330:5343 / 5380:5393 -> 1.06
